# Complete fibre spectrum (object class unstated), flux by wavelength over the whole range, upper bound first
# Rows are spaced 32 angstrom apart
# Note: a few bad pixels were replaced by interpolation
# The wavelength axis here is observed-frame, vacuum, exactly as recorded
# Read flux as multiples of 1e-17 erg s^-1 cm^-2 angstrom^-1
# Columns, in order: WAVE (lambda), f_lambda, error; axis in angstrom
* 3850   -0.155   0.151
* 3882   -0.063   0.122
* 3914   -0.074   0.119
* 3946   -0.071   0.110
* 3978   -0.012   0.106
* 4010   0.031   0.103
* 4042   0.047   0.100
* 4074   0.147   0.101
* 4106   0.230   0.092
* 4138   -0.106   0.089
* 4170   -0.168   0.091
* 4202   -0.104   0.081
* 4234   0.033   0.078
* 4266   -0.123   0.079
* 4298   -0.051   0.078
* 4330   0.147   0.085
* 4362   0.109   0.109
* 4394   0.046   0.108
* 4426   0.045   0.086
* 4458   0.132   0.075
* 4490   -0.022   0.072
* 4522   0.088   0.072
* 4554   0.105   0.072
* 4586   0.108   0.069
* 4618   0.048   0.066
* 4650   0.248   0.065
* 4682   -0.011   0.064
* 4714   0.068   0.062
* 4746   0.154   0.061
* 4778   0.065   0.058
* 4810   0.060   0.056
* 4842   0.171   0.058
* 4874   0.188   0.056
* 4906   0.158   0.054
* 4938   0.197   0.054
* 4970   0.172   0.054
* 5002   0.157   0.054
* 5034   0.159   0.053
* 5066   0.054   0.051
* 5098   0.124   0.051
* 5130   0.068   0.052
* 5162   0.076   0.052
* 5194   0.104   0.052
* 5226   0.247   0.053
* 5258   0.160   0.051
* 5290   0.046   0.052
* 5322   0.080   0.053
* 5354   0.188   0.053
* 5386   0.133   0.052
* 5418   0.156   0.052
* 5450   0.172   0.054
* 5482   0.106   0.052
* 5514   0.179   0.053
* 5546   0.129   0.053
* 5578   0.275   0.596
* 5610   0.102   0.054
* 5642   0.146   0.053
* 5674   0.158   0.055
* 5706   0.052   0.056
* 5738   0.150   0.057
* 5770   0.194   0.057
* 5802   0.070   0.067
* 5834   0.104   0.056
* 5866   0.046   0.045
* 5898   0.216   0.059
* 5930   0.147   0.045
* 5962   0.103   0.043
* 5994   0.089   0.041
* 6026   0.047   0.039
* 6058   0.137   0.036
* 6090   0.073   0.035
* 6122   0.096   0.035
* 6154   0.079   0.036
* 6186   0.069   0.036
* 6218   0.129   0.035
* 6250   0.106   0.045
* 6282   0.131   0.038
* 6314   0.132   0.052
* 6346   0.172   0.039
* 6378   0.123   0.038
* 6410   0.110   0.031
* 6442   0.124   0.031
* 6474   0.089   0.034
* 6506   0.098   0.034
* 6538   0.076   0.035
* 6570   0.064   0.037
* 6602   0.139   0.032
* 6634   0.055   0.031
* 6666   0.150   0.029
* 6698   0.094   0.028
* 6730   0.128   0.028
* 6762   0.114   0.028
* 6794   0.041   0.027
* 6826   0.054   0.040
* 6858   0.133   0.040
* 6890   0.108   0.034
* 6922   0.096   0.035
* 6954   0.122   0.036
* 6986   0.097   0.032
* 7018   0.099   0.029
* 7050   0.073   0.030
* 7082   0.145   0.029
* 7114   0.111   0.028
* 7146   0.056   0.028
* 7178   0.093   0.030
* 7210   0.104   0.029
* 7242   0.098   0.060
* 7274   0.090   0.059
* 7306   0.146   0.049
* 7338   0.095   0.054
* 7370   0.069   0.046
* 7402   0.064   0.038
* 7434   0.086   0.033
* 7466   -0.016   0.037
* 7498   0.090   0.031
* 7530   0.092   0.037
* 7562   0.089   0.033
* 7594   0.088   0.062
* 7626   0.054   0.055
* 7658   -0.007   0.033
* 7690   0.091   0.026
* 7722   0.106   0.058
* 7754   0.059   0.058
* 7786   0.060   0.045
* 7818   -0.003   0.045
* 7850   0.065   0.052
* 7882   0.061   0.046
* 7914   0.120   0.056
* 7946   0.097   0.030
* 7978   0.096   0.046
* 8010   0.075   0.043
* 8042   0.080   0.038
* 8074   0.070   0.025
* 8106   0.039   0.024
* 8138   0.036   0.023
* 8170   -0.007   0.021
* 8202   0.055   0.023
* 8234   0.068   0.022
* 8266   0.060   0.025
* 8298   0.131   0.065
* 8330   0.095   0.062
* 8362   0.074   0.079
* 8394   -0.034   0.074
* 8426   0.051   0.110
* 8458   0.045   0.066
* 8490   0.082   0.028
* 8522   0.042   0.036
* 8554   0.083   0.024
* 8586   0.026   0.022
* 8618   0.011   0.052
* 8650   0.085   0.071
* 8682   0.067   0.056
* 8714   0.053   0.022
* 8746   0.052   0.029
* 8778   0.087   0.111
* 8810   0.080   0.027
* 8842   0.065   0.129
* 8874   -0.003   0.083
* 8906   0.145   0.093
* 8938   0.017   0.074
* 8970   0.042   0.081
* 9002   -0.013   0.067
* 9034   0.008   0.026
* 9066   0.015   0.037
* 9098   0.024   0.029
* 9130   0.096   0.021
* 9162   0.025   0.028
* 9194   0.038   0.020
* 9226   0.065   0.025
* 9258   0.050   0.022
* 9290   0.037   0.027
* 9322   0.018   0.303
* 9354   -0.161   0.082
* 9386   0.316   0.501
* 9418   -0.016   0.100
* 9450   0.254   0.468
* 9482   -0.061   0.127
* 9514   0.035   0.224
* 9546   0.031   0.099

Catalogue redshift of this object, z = 0.08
